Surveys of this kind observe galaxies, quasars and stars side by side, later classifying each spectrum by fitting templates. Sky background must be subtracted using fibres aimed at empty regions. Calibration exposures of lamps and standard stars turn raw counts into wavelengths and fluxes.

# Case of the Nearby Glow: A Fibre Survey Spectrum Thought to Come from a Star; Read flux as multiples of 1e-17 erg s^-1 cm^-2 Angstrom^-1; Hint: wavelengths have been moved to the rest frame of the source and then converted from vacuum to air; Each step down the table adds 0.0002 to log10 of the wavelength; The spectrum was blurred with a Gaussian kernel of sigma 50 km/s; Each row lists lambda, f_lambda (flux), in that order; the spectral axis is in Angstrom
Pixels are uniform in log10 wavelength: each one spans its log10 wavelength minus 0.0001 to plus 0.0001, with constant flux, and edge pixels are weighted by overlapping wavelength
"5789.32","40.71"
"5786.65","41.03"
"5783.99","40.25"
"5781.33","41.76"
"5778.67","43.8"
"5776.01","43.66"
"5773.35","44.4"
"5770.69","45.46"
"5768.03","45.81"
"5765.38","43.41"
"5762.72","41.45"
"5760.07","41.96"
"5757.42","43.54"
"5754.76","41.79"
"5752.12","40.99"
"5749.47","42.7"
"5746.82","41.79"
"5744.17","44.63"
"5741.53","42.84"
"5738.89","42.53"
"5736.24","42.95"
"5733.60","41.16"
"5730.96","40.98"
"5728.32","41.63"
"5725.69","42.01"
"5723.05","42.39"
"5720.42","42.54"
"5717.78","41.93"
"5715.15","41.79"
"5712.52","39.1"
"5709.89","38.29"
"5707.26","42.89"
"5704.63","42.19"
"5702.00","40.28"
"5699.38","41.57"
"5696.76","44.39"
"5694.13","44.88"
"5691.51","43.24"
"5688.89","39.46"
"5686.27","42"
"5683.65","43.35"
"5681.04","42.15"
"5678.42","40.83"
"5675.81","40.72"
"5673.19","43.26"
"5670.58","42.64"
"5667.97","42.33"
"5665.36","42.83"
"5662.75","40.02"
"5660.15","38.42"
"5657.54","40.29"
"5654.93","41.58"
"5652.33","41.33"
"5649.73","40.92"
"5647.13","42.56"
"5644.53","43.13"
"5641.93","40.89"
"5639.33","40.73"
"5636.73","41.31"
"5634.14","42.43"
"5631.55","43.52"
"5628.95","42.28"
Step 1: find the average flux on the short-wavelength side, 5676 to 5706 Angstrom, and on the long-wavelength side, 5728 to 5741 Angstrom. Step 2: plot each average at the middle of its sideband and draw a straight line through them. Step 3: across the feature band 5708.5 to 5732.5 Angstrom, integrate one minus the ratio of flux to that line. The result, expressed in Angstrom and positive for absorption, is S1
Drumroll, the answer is 0.46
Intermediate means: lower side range 42.2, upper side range 41.9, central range 41.2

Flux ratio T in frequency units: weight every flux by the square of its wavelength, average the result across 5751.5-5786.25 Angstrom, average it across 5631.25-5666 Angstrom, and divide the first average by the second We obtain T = 1.1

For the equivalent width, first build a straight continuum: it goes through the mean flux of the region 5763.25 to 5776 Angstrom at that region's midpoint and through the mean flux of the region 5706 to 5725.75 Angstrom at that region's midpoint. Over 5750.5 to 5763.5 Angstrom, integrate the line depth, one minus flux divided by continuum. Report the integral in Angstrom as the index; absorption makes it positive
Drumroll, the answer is 0.5 Angstrom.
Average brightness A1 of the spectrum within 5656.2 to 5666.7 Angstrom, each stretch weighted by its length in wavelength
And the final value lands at 40.4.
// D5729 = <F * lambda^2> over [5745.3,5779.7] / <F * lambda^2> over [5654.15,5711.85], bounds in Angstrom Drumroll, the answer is 1.06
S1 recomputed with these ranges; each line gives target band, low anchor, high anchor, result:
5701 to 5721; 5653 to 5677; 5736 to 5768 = 0.45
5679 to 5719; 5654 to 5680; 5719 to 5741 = -0.14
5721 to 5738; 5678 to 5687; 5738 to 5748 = 0.37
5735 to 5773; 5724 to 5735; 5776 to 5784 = -0.93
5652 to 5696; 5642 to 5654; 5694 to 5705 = 0.42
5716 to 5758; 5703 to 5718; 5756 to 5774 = 0.01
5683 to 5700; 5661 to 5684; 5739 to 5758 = -0.26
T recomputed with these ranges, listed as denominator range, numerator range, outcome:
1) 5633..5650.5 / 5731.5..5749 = 1.06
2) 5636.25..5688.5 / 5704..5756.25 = 1.03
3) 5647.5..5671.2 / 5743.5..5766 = 1.06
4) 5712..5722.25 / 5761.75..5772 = 1.08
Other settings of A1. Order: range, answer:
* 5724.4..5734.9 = 41.5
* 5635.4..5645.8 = 41.5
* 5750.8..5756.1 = 41.4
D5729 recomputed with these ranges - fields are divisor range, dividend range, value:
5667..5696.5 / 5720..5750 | 1.02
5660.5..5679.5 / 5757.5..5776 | 1.09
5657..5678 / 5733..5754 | 1.06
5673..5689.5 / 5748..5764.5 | 1.04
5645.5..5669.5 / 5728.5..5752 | 1.06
